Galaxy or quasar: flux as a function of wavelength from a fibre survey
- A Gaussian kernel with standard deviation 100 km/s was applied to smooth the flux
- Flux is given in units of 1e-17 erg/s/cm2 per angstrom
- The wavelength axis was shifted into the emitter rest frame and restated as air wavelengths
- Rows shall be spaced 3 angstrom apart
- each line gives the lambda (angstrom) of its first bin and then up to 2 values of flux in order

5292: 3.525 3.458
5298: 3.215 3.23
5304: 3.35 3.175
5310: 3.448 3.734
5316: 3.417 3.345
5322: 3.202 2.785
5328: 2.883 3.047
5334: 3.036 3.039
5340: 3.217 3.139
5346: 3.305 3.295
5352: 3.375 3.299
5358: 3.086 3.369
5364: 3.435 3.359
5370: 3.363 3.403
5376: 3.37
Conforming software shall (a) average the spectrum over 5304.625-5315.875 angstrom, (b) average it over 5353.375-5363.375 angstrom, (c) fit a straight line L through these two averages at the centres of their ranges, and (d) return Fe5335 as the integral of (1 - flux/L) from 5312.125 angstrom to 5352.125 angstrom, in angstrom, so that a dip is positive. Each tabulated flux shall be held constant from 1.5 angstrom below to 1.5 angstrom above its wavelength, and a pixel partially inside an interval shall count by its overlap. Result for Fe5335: 2.1 angstrom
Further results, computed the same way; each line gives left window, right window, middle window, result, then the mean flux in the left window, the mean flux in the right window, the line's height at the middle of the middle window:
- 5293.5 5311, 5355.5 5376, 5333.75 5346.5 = 0.7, 3.31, 3.34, 3.33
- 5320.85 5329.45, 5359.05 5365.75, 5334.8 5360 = -0.1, 2.95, 3.38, 3.21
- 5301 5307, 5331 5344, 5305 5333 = -0.2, 3.28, 3.1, 3.2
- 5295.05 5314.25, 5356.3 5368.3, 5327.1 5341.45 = 1.2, 3.36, 3.31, 3.34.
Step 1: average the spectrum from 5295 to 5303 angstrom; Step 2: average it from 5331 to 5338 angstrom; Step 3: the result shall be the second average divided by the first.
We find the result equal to 0.9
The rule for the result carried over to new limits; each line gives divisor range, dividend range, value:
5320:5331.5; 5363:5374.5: 1.13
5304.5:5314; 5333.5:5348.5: 0.92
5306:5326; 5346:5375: 1.00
